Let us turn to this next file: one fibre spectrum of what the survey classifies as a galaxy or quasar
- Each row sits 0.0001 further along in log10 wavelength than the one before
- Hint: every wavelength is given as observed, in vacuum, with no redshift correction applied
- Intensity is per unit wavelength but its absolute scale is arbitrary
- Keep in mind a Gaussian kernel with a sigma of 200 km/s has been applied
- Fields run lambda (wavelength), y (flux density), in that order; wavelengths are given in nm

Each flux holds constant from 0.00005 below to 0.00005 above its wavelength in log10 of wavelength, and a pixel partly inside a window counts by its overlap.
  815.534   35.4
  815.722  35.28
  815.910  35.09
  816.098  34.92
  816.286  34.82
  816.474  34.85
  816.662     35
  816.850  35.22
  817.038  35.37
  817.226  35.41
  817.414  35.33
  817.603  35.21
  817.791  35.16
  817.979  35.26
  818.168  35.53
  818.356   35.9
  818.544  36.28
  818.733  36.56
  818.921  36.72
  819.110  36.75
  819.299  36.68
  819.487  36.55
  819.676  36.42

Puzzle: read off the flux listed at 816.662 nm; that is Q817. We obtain 35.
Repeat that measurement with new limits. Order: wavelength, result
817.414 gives 35.33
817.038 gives 35.37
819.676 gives 36.42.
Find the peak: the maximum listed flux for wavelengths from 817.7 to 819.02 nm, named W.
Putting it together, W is 36.72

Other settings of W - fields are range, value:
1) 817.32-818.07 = 35.33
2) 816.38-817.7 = 35.41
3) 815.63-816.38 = 35.28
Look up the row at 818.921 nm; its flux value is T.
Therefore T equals 36.72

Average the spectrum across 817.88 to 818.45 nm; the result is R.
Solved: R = 35.6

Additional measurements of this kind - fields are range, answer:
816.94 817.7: 35.3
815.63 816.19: 35.1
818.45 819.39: 36.6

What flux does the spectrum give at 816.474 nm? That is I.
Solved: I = 34.85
